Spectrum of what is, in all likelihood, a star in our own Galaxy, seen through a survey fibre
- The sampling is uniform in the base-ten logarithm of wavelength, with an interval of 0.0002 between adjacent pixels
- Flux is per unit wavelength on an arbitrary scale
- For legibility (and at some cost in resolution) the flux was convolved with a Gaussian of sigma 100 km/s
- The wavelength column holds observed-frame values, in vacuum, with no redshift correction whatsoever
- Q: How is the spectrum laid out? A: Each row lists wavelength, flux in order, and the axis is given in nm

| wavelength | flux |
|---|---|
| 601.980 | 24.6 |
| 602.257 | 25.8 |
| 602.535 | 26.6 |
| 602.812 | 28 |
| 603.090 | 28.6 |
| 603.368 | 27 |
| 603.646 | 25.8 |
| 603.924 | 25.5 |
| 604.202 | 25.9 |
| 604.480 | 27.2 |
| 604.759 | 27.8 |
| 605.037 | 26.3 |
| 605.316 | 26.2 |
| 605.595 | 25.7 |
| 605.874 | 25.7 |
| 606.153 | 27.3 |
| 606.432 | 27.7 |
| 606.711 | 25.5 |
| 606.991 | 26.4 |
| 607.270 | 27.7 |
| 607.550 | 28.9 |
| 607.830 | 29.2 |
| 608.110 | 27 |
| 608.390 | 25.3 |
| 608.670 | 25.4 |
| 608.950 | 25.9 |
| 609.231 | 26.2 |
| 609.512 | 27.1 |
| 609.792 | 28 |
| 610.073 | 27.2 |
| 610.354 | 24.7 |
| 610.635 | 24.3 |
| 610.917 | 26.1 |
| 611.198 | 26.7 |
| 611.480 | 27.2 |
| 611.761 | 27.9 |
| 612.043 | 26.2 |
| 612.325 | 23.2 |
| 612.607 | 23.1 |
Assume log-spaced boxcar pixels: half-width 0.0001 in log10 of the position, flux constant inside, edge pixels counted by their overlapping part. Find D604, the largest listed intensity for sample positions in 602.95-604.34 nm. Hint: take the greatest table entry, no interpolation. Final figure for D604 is 28.6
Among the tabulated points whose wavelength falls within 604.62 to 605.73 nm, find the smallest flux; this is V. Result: 25.7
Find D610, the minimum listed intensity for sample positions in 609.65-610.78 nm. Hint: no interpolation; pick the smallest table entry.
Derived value 24.3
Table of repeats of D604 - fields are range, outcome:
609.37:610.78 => 28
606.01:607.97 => 29.2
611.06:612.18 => 27.9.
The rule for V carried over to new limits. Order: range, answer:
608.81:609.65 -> 25.9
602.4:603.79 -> 25.8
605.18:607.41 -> 25.5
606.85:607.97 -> 26.4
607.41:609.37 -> 25.3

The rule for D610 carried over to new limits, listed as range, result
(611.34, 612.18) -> 26.2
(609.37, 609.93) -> 27.1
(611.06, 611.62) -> 26.7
